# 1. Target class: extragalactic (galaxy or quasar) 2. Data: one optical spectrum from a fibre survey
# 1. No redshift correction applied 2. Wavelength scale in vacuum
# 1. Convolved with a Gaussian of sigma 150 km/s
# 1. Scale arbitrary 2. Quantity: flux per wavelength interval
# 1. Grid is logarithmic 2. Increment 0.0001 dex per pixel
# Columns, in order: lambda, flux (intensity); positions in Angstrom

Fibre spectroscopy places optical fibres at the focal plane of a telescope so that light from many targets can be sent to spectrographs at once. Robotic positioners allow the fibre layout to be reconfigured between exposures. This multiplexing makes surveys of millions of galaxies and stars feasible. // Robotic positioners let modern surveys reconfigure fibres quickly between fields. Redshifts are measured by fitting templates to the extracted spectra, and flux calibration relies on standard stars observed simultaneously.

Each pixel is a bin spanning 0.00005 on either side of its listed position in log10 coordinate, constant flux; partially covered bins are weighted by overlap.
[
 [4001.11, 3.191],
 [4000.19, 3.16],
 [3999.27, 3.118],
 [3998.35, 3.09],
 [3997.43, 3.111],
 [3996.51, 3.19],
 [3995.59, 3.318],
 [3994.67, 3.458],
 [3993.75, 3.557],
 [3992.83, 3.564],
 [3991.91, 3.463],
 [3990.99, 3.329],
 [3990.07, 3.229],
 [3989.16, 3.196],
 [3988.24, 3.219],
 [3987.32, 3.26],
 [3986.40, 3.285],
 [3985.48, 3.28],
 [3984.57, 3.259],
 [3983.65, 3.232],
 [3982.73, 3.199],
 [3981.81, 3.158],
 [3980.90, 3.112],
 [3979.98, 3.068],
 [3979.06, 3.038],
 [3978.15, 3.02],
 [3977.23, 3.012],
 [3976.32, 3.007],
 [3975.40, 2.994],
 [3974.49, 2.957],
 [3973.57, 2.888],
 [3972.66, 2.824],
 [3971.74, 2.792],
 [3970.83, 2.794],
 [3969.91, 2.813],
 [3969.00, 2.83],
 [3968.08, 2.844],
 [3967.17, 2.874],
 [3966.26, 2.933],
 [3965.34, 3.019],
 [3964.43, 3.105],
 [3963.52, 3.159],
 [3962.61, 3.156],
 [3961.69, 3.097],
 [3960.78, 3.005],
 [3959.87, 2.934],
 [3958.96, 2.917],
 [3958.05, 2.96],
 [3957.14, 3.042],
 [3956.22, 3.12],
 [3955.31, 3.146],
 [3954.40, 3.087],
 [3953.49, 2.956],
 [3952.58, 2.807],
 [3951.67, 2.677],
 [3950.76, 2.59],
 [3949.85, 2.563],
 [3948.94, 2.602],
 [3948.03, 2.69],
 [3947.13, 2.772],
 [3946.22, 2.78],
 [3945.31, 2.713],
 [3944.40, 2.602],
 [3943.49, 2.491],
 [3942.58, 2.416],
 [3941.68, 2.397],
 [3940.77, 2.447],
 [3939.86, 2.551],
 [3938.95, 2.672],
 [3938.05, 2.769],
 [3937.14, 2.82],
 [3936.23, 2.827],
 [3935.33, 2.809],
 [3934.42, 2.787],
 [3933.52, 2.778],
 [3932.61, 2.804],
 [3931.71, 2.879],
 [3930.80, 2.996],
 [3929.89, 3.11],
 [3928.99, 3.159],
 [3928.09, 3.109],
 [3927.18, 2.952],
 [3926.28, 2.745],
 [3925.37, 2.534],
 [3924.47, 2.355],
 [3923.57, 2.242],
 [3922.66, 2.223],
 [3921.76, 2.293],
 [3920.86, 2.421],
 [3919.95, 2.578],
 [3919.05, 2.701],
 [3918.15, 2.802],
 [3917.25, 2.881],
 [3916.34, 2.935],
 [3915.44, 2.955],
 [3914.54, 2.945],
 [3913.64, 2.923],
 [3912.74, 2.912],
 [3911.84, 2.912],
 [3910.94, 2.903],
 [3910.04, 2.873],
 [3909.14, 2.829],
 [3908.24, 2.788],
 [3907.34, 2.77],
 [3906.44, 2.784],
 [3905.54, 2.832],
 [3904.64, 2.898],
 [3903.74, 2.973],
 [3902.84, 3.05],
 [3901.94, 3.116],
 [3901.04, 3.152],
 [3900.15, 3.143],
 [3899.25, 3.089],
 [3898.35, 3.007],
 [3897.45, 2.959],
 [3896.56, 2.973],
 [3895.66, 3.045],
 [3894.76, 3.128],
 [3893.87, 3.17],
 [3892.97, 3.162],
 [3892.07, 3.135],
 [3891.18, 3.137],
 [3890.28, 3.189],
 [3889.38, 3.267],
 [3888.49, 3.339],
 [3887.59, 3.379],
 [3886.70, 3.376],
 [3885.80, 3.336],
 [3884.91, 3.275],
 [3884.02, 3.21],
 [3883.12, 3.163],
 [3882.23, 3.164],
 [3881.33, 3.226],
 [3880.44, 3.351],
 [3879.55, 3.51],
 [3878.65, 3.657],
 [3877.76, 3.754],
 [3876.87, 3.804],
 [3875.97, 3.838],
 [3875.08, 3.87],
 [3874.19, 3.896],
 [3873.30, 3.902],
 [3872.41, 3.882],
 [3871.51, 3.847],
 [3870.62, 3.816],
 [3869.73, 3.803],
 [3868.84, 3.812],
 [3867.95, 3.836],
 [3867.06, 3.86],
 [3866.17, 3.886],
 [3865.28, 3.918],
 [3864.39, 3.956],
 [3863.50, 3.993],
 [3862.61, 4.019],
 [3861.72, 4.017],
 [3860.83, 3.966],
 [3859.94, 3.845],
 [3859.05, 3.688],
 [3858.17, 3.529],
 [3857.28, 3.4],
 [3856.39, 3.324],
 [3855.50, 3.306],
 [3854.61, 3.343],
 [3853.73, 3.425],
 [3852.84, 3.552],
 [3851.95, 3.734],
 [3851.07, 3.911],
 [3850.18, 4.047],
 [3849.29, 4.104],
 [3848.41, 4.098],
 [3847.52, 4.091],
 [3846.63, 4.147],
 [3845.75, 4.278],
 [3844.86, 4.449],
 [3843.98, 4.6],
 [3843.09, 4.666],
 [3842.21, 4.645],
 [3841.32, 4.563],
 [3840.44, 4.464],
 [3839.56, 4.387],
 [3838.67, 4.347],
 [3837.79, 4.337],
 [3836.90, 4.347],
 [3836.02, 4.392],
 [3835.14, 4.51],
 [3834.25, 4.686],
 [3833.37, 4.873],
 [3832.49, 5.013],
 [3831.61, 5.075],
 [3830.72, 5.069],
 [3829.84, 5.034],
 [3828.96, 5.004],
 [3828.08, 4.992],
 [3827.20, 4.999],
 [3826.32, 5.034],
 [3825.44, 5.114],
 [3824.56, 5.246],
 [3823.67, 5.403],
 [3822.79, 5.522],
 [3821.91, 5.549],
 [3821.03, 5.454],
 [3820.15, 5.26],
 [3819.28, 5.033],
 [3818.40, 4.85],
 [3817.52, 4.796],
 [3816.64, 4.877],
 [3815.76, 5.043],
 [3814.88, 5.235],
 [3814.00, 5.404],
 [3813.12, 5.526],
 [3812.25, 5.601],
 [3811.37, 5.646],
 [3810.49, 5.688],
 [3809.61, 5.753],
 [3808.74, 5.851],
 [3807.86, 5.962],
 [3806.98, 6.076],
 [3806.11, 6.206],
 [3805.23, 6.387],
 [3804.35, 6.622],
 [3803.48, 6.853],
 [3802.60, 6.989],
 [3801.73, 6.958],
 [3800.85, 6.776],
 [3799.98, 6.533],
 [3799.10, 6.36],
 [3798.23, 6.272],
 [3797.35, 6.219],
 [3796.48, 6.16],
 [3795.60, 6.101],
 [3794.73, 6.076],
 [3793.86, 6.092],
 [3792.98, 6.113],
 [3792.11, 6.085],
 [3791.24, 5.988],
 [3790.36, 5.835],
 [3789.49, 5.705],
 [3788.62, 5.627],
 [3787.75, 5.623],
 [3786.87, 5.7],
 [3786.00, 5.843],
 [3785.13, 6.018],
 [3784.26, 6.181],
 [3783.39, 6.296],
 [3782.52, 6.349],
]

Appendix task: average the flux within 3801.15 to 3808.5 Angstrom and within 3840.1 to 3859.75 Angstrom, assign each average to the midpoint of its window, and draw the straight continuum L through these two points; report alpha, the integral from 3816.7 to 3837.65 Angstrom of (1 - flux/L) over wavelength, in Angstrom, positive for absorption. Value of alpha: 0.93 Angstrom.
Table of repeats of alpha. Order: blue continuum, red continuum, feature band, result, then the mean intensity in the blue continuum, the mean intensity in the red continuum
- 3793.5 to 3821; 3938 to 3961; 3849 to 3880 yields 5.7 Angstrom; 5.9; 2.76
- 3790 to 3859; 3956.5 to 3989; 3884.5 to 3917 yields 8.0 Angstrom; 5.11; 3.03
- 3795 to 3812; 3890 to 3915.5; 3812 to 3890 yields 7.9 Angstrom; 6.27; 2.99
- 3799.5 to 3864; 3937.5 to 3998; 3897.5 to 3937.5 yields 9.1 Angstrom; 4.87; 2.98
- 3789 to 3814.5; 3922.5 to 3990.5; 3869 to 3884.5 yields 3.2 Angstrom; 6.13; 2.89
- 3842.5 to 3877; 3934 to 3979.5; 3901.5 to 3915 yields 1.9 Angstrom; 3.89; 2.84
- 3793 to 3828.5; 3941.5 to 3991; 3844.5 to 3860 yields 3.8 Angstrom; 5.77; 2.95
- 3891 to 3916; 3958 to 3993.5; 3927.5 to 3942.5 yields 1.1 Angstrom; 2.98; 3.08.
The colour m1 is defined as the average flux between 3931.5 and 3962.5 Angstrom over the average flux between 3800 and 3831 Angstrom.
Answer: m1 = 0.50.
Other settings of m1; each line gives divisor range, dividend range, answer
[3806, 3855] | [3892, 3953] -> 0.58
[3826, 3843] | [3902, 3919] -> 0.61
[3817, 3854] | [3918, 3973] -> 0.60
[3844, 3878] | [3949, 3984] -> 0.77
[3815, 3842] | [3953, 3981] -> 0.61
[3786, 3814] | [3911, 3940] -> 0.45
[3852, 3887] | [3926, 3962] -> 0.77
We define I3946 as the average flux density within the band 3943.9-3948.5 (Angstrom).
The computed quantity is 2.71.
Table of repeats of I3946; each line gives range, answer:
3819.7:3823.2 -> 5.46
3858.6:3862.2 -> 3.88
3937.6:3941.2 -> 2.61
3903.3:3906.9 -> 2.87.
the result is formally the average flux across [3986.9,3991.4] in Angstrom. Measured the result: 3.25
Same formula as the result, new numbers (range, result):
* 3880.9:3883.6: 3.17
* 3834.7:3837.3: 4.43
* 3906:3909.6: 2.79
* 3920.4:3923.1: 2.31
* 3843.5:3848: 4.31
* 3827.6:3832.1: 5.04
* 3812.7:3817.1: 5.2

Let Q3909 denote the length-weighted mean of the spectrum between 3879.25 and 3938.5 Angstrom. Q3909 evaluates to 2.95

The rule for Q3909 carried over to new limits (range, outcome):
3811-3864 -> 4.54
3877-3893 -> 3.33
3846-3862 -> 3.76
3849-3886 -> 3.69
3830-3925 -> 3.54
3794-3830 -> 5.73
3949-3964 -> 2.94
